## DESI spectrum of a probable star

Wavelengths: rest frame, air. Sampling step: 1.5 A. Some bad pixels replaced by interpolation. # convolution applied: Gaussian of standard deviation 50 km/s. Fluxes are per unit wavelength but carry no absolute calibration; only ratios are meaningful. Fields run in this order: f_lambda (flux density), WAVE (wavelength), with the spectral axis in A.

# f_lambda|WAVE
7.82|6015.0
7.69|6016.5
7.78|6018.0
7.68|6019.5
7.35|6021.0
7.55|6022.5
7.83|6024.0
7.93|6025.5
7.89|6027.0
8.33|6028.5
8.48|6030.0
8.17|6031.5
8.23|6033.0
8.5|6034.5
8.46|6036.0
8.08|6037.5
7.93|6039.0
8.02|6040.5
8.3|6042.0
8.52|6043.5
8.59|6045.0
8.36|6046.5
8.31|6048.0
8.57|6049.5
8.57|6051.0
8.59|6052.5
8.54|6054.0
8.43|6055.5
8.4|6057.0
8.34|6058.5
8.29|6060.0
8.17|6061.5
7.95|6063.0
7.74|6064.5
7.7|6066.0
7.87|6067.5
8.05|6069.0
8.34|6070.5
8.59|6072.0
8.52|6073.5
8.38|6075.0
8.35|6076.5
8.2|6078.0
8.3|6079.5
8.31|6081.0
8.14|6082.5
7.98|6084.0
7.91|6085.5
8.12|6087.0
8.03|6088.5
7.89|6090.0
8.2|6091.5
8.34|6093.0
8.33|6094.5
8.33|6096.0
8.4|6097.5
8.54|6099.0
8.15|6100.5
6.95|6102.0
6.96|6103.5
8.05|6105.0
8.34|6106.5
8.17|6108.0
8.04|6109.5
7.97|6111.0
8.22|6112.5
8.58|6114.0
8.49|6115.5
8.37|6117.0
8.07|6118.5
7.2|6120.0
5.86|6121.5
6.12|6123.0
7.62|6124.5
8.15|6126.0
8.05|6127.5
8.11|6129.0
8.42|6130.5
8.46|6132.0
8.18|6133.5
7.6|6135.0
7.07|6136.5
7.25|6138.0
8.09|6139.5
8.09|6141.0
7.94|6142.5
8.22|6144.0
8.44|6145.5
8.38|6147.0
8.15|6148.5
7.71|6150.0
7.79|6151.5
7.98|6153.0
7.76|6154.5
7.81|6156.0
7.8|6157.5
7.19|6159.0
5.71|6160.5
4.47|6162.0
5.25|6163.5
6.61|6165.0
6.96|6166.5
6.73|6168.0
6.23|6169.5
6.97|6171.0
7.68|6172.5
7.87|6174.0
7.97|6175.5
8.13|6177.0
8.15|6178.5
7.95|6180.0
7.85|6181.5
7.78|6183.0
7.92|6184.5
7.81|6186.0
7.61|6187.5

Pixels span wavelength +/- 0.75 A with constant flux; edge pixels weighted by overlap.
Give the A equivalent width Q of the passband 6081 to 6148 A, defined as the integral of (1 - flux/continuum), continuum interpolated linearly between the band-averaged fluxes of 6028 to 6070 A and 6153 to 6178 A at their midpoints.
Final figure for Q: -3.6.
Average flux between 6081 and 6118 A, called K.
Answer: 8.11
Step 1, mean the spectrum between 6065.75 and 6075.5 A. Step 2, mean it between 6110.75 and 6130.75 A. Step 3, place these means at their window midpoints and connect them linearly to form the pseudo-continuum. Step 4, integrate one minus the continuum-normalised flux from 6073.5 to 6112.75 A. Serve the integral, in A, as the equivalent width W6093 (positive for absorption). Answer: -0.4 A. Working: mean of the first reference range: 8.23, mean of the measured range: 8.11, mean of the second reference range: 7.78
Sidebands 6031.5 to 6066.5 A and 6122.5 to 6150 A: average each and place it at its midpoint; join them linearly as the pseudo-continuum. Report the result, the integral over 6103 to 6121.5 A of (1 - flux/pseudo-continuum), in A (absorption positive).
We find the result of 0.1 A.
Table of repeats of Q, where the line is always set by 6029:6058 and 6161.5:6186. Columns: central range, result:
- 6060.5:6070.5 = 0.3 A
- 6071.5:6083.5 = -0.4 A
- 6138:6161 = -1.2 A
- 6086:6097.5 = -0.4 A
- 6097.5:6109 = -0.1 A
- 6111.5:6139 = -0.5 A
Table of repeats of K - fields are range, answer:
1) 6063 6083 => 8.18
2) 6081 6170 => 7.7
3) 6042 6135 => 8.11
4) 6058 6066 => 8.05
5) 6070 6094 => 8.22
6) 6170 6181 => 7.78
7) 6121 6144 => 7.7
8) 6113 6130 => 7.71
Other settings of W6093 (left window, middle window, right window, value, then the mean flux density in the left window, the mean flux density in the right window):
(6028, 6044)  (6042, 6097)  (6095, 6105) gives -1.20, 8.27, 7.91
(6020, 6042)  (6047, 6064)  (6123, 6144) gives -0.75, 8.06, 7.87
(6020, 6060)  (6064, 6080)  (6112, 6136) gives -0.21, 8.24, 7.83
